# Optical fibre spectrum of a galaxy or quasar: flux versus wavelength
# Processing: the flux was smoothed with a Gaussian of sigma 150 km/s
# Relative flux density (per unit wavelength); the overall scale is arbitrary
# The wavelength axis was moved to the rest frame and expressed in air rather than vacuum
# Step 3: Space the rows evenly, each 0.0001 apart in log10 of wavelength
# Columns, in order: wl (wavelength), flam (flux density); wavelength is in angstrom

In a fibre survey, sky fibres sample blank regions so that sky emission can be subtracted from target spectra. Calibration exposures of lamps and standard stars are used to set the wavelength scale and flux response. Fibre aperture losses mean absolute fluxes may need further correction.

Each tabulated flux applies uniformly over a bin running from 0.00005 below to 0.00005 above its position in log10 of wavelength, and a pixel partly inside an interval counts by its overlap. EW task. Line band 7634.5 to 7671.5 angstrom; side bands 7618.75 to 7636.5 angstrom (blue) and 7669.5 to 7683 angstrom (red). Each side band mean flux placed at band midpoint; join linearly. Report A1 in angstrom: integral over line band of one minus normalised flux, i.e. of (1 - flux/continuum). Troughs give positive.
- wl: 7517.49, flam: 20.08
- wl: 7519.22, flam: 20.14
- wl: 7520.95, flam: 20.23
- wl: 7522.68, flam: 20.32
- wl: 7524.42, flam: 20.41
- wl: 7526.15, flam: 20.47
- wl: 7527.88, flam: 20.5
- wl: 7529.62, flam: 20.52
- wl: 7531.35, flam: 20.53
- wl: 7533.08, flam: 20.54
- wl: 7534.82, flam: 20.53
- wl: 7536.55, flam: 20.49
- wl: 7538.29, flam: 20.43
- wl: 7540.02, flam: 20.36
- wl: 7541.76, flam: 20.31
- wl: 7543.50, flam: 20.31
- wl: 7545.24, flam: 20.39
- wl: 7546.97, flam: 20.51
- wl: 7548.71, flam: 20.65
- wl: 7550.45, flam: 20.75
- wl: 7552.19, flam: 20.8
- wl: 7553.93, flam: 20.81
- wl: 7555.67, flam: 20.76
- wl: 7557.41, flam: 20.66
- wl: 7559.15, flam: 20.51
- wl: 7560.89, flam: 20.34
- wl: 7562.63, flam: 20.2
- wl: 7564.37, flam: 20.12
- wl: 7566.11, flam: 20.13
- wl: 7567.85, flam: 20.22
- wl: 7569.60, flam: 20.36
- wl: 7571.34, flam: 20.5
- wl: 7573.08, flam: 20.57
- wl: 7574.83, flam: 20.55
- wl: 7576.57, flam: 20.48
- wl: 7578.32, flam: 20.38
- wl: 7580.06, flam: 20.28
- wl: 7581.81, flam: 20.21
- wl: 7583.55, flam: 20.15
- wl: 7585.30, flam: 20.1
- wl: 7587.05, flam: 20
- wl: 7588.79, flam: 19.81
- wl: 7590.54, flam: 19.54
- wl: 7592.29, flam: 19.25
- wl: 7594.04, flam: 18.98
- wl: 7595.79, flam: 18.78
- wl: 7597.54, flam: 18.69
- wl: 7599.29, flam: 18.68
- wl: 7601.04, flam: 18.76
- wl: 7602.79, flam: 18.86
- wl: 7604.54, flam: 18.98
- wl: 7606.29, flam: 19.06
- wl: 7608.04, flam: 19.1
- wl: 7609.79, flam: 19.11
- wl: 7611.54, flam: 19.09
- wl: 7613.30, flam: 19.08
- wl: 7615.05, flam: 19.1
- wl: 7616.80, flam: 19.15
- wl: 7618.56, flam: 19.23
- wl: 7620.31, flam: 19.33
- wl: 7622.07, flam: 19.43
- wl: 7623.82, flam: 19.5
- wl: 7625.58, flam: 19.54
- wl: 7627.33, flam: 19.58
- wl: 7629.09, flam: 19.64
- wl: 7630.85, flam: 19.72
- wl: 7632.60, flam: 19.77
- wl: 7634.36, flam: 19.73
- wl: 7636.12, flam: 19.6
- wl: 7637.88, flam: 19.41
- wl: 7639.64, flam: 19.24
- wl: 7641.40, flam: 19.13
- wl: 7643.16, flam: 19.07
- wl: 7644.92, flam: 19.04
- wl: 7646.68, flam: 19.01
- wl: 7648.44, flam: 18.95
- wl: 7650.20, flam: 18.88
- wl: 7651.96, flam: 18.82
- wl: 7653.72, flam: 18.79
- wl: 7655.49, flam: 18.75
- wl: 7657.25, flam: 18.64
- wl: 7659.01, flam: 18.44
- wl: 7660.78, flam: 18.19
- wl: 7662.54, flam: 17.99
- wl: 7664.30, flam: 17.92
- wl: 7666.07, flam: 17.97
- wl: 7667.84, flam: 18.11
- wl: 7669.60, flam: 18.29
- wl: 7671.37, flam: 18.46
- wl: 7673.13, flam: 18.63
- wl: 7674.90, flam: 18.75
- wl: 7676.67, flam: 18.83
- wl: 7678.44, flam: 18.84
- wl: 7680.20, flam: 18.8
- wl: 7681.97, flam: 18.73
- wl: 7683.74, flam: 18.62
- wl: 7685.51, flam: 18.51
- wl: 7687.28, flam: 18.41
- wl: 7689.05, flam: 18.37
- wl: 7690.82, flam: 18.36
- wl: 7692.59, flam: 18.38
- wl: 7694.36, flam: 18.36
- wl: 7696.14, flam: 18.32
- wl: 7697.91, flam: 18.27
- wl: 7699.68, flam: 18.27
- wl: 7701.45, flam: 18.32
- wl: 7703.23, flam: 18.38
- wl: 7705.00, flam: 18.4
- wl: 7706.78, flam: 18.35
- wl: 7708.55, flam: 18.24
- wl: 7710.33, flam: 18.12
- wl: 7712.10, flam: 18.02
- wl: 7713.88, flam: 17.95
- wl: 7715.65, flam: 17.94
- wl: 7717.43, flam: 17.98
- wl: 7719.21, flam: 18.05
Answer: 0.75 angstrom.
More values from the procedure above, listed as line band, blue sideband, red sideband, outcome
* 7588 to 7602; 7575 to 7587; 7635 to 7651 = 0.7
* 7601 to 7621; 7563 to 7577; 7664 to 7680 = 0.5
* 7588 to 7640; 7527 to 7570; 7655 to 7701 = 0.5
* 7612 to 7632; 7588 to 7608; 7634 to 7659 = -0.4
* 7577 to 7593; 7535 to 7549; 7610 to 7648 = -0.1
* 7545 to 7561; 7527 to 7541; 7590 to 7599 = -0.5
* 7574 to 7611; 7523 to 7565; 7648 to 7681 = 0.4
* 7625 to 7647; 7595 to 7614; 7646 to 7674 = -0.9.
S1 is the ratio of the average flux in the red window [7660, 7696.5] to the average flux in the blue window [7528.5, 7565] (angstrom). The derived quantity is 0.90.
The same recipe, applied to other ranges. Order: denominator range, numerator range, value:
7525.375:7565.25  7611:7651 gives 0.94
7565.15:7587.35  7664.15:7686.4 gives 0.91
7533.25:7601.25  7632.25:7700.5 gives 0.93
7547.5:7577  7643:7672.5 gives 0.90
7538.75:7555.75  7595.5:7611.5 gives 0.92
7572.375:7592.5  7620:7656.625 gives 0.96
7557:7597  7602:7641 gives 0.96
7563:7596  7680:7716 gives 0.91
